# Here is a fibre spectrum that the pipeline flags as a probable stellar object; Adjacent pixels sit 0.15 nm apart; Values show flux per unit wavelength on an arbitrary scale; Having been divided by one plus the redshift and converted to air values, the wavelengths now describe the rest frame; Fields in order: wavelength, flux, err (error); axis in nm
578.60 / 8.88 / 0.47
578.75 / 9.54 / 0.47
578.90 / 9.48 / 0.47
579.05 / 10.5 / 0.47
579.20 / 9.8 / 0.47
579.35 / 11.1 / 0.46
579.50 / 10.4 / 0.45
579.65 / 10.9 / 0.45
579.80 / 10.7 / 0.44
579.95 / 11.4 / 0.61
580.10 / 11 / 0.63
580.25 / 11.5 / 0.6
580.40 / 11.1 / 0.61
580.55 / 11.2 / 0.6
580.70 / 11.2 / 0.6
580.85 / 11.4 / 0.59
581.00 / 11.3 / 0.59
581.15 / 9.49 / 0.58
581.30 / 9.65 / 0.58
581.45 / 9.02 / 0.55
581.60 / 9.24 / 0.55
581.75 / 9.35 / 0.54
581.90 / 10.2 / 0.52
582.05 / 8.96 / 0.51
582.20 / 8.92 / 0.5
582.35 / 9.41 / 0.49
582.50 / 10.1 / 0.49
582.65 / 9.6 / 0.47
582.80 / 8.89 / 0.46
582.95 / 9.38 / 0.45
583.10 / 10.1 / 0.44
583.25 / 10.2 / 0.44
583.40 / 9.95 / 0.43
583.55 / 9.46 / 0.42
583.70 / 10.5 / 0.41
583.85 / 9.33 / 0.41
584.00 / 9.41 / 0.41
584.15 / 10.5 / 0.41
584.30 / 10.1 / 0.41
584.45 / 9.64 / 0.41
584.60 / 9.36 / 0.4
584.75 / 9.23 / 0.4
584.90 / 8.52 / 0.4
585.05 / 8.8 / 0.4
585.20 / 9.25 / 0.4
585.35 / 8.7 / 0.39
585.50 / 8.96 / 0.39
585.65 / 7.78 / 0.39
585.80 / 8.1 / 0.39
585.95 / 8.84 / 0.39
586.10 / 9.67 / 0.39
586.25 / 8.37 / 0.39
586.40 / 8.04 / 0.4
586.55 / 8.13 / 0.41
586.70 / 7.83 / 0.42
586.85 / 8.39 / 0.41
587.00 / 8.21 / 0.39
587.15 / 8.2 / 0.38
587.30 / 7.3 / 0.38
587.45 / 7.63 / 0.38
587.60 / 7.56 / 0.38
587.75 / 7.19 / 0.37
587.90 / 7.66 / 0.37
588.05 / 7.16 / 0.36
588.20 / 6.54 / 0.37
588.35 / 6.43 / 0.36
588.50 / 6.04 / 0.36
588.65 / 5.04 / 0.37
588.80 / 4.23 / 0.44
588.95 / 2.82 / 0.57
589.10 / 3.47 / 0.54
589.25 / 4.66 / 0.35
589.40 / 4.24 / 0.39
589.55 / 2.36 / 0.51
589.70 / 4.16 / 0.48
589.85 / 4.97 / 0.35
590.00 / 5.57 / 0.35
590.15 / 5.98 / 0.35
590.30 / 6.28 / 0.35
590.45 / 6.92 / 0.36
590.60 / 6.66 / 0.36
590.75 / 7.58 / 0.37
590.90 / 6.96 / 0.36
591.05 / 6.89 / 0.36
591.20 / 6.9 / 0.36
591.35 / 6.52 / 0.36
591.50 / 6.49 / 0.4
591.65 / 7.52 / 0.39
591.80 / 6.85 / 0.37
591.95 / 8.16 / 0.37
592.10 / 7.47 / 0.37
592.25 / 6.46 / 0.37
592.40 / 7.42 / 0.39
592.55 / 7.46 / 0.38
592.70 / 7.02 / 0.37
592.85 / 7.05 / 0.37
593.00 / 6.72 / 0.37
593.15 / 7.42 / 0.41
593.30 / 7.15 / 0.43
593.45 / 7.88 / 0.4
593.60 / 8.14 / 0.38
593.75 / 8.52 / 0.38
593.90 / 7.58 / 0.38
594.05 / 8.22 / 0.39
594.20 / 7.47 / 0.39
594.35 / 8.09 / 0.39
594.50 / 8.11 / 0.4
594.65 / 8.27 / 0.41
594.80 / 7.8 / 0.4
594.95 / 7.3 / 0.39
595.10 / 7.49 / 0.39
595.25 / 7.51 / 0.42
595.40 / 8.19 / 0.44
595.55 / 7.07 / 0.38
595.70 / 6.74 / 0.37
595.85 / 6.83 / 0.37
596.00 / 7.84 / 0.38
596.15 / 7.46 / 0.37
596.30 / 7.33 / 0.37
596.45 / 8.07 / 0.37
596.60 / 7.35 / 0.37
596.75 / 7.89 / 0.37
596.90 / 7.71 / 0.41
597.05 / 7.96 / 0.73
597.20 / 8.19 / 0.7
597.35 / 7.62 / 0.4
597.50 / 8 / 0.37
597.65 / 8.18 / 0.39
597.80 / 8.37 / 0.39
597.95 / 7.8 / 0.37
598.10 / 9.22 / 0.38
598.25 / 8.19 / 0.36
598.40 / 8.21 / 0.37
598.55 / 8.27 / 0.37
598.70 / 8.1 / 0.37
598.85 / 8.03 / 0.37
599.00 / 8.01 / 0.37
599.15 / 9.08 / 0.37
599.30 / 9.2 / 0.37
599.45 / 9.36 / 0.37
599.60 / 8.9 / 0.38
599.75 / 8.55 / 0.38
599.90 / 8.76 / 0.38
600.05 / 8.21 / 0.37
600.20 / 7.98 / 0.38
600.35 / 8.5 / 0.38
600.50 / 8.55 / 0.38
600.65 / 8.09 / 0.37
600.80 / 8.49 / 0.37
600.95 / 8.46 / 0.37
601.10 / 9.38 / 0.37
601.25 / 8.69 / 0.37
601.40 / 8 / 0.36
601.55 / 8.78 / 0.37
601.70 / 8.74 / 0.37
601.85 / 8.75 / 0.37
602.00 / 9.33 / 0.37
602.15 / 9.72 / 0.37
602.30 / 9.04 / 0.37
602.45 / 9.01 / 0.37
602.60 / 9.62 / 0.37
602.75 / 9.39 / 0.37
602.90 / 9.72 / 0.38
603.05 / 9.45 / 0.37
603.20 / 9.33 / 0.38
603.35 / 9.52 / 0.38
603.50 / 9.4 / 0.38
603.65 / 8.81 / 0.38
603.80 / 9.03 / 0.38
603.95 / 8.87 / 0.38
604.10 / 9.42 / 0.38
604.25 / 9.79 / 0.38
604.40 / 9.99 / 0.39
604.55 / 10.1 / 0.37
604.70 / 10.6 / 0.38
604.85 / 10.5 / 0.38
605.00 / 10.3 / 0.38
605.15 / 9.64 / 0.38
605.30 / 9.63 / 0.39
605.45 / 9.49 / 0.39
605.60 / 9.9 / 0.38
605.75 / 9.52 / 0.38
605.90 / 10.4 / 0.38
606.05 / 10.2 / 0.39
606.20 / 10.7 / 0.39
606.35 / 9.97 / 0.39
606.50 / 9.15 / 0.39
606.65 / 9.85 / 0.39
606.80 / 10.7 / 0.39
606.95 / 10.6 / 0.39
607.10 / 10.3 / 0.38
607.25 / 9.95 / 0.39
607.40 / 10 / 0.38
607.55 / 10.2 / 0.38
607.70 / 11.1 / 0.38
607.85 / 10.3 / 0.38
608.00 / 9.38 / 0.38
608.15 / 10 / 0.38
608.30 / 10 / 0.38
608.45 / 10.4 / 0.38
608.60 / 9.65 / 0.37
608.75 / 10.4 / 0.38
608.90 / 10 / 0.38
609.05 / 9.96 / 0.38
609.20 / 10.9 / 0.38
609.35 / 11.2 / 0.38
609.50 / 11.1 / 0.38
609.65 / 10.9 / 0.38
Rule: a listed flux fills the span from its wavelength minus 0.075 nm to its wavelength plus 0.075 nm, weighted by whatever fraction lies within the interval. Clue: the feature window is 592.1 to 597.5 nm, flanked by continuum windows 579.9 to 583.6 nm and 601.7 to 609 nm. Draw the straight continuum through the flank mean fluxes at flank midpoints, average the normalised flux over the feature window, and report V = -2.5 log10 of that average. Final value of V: 0.29 mag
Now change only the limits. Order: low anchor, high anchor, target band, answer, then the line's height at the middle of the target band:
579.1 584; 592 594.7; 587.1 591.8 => 0.36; 8.43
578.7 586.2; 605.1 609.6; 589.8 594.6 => 0.36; 9.95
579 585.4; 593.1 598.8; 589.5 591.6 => 0.38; 8.67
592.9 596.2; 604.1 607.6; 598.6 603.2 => 0.02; 8.99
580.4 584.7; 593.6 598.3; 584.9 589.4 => 0.26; 9.17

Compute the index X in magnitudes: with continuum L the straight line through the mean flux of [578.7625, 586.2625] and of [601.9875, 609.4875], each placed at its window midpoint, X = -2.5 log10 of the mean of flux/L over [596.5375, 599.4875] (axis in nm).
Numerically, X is 0.20 mag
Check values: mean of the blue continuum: 9.81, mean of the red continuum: 9.9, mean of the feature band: 8.23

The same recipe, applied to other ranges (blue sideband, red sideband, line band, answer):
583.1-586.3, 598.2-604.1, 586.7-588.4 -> 0.22 mag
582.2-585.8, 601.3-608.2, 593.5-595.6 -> 0.21 mag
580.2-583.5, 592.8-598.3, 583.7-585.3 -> 0.01 mag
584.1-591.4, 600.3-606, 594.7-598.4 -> 0.08 mag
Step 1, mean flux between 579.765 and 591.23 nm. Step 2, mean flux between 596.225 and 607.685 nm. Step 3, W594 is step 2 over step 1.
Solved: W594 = 1.10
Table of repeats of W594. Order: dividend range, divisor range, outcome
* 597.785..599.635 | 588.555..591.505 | 1.57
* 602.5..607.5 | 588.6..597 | 1.44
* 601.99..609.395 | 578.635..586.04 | 1.01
